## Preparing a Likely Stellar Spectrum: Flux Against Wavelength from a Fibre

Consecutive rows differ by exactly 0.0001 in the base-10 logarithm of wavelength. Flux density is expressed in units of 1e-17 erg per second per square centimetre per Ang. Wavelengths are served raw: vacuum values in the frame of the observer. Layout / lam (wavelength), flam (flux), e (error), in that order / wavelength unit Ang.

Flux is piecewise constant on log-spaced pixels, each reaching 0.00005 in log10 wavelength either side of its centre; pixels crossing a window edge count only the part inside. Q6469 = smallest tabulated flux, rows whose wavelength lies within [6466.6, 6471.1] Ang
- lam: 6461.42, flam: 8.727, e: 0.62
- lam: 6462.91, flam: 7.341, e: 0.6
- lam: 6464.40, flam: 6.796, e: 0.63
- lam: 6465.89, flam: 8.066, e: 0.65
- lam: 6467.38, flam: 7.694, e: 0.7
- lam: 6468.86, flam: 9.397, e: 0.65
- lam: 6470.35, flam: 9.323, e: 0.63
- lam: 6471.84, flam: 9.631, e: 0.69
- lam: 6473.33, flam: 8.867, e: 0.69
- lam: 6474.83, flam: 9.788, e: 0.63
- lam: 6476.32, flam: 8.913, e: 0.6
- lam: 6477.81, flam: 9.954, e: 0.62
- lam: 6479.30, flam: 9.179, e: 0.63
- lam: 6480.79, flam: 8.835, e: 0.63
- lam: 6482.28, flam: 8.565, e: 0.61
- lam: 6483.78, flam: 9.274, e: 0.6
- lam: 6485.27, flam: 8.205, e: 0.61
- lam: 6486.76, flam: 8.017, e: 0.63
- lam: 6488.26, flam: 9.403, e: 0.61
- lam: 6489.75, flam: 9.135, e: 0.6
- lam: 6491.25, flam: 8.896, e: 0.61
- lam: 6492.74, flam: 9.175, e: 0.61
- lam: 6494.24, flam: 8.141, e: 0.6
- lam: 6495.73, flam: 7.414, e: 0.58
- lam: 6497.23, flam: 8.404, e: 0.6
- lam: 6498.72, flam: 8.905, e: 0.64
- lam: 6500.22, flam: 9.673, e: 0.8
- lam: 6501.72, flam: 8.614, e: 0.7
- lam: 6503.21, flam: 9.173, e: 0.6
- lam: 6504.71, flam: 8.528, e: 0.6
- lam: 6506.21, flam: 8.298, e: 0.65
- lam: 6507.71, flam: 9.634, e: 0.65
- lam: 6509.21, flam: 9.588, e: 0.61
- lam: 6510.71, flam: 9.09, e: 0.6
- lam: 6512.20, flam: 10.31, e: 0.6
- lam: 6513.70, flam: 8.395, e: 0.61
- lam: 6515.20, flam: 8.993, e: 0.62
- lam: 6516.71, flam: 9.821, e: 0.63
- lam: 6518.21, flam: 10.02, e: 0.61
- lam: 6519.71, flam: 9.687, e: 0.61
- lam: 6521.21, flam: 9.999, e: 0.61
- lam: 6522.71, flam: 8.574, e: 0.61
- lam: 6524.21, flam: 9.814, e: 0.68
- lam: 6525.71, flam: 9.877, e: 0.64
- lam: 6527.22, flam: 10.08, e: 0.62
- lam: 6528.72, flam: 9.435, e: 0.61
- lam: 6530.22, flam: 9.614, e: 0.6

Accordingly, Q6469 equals 7.694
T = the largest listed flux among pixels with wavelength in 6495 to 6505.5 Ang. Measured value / 9.673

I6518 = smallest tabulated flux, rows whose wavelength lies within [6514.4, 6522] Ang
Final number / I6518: 8.993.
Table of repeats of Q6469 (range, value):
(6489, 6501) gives 7.414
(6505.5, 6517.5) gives 8.298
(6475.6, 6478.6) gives 8.913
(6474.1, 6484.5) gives 8.565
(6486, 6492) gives 8.017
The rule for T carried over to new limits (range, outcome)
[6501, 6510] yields 9.634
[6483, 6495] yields 9.403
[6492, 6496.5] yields 9.175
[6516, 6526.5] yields 10.02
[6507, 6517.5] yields 10.31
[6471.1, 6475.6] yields 9.788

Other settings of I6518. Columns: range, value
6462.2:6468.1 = 6.796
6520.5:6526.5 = 8.574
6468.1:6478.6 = 8.867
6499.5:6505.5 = 8.528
